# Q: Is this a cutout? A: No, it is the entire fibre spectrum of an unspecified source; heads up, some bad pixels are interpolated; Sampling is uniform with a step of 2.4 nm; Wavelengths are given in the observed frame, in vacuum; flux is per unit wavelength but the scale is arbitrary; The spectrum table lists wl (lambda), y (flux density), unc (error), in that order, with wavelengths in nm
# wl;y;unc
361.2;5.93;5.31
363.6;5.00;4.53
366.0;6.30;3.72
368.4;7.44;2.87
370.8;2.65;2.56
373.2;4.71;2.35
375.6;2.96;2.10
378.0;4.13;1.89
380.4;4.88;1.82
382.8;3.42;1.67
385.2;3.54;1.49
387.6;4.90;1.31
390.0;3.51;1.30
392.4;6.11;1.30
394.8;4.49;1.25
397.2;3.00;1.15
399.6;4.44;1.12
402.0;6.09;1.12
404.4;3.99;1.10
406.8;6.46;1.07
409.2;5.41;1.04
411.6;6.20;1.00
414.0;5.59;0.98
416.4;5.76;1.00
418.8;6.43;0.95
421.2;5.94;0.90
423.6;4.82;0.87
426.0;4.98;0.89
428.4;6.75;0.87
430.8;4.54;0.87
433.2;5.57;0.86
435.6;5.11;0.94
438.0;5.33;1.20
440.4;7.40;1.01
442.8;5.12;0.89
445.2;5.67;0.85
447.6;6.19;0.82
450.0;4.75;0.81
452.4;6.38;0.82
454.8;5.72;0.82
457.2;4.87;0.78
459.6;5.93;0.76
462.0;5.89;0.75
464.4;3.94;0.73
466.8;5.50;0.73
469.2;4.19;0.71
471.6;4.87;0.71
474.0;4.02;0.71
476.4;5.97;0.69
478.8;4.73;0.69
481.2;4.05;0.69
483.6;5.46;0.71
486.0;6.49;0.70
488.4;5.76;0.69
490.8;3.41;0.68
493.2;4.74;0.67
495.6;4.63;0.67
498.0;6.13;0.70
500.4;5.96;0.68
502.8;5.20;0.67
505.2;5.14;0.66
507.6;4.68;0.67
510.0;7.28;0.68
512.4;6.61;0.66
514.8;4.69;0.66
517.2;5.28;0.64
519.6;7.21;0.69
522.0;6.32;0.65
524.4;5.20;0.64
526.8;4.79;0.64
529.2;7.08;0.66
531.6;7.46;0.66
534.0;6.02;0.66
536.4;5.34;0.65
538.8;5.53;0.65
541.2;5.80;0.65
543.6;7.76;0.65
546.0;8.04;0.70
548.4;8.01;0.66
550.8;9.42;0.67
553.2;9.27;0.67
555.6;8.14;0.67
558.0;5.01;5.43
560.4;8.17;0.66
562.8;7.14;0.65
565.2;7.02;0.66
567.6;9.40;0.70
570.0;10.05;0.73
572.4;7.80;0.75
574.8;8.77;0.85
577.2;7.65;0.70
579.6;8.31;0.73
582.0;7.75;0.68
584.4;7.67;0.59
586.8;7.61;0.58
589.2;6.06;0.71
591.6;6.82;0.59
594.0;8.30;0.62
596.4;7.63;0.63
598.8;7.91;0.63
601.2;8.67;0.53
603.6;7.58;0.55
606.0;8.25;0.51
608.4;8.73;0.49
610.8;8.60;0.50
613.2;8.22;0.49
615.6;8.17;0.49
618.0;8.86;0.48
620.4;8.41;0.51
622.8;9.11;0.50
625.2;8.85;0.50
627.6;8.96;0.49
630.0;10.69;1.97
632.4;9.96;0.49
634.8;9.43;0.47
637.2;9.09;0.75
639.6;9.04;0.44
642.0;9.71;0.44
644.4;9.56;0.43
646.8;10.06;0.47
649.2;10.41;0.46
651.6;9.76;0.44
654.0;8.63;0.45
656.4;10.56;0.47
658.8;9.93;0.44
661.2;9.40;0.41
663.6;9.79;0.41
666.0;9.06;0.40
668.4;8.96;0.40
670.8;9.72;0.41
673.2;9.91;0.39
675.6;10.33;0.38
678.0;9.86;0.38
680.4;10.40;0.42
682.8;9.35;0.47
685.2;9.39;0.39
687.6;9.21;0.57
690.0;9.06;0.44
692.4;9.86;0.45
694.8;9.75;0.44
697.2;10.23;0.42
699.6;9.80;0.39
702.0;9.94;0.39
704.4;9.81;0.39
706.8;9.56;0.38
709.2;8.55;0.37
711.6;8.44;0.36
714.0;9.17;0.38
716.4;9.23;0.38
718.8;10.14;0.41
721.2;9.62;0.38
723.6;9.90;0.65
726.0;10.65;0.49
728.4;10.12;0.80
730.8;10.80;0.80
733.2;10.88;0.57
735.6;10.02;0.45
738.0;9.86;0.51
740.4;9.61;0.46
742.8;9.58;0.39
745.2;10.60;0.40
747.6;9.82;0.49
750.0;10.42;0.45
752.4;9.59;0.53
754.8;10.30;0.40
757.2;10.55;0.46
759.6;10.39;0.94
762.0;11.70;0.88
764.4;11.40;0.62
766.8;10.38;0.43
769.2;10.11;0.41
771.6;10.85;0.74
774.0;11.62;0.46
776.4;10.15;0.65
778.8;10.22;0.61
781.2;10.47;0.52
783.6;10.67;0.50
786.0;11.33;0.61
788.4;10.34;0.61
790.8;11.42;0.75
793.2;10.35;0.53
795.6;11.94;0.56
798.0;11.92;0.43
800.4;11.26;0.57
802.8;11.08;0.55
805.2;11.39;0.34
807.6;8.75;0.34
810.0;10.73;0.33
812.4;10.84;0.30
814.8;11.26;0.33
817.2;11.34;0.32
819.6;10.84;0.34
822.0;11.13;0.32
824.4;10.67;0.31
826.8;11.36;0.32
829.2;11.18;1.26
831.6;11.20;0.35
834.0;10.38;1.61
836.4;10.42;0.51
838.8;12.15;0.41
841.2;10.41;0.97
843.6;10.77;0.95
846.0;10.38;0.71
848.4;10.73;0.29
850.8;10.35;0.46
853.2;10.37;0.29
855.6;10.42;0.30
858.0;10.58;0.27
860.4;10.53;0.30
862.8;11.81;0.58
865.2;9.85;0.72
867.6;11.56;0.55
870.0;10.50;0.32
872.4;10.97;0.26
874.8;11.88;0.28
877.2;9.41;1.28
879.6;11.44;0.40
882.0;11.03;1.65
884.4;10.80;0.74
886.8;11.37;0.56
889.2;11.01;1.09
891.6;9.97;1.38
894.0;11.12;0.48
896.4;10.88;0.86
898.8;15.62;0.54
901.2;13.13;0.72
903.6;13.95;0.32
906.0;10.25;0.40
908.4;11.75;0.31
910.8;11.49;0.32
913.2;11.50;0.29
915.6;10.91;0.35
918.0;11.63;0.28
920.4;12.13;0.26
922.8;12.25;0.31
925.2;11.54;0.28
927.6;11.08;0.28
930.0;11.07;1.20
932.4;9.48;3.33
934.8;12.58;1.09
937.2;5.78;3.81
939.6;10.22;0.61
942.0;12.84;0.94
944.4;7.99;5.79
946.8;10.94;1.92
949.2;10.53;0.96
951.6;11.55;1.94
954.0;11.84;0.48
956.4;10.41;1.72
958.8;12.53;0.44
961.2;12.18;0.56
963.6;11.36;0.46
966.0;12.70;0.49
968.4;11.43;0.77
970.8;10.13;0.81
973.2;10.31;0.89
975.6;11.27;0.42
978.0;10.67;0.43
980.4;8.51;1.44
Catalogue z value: 0.371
